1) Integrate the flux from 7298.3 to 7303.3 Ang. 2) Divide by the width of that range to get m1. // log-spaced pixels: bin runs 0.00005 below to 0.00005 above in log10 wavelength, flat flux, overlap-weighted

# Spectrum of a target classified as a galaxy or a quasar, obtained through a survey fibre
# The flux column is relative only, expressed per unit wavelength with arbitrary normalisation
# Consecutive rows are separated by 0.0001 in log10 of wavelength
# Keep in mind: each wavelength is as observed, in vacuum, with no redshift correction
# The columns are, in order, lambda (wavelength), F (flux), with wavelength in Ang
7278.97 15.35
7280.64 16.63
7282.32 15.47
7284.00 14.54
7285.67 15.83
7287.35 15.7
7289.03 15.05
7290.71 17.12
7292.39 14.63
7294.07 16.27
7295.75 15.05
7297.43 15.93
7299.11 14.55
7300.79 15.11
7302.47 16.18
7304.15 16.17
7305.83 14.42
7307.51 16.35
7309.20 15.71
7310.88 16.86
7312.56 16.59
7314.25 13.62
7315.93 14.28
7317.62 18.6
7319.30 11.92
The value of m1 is 15.3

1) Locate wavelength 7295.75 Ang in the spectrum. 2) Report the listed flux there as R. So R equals 15.05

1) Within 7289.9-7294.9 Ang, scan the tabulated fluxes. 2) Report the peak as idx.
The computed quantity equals 17.12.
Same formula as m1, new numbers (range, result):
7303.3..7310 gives 15.7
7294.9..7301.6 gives 15.2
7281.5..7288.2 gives 15.4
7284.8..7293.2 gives 15.7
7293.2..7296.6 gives 15.6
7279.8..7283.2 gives 16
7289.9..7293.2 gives 15.9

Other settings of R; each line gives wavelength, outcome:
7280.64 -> 16.63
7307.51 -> 16.35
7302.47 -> 16.18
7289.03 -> 15.05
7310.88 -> 16.86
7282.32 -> 15.47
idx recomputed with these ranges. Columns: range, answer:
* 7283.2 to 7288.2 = 15.83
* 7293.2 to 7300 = 16.27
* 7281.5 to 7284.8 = 15.47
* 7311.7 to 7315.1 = 16.59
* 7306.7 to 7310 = 16.35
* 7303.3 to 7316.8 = 16.86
